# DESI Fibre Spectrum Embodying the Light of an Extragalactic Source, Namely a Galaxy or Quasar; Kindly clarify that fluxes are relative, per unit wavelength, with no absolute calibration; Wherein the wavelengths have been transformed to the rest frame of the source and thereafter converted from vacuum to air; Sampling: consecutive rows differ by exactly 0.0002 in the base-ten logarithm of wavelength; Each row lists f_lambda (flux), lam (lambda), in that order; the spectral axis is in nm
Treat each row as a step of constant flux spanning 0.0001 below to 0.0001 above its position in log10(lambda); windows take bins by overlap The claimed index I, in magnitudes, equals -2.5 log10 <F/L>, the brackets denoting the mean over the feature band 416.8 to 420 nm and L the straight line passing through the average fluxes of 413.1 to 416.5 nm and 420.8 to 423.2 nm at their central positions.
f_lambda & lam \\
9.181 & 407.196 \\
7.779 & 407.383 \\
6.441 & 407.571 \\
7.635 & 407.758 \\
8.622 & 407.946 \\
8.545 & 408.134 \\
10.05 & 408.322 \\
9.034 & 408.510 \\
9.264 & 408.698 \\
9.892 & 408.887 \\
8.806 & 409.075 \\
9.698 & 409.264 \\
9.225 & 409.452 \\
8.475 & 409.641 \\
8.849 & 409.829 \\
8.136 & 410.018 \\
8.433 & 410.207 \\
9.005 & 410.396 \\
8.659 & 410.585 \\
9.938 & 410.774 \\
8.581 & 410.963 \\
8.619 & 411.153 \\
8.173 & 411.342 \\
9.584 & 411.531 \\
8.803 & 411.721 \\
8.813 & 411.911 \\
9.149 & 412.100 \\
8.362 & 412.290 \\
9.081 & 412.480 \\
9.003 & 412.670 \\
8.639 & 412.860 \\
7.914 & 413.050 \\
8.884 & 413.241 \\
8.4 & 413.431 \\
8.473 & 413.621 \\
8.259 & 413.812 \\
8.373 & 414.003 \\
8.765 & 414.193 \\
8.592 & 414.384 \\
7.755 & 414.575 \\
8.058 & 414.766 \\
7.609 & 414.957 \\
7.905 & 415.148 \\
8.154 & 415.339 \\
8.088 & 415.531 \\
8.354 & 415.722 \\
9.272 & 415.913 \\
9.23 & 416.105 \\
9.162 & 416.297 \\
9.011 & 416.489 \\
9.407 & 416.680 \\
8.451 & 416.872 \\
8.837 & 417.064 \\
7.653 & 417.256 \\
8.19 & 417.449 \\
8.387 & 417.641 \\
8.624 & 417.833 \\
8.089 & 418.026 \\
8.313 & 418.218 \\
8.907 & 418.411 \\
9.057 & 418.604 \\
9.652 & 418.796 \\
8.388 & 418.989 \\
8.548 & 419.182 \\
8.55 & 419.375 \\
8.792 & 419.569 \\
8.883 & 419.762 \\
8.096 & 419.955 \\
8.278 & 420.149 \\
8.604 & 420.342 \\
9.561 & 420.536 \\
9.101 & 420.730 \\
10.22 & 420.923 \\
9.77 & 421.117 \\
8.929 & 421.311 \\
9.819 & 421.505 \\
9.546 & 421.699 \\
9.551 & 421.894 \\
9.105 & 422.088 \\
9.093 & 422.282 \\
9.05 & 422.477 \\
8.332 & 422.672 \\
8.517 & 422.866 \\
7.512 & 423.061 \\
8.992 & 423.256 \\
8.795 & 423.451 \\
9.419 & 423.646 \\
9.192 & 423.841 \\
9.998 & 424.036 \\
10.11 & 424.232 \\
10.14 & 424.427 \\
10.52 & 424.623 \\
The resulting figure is 0.03 mag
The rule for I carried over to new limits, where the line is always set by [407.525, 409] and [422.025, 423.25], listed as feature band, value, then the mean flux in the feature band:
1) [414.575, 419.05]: 0.02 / 8.54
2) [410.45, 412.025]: -0.02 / 8.9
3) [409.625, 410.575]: 0.02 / 8.6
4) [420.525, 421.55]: -0.11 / 9.56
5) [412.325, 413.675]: 0.01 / 8.62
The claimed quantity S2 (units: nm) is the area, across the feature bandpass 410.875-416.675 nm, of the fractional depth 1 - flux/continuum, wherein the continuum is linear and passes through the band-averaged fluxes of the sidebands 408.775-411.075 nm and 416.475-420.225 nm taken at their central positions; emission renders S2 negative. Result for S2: 0.14 nm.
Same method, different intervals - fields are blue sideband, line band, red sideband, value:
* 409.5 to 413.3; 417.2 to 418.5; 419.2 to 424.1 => 0.086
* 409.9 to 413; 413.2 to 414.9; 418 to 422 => 0.096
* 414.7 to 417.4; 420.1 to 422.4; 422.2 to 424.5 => -0.103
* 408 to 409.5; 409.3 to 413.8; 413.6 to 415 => 0.005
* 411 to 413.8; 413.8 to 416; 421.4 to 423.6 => 0.124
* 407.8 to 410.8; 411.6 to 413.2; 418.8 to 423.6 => 0.043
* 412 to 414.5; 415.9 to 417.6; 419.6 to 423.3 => 0.001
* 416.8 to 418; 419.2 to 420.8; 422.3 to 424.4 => -0.014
